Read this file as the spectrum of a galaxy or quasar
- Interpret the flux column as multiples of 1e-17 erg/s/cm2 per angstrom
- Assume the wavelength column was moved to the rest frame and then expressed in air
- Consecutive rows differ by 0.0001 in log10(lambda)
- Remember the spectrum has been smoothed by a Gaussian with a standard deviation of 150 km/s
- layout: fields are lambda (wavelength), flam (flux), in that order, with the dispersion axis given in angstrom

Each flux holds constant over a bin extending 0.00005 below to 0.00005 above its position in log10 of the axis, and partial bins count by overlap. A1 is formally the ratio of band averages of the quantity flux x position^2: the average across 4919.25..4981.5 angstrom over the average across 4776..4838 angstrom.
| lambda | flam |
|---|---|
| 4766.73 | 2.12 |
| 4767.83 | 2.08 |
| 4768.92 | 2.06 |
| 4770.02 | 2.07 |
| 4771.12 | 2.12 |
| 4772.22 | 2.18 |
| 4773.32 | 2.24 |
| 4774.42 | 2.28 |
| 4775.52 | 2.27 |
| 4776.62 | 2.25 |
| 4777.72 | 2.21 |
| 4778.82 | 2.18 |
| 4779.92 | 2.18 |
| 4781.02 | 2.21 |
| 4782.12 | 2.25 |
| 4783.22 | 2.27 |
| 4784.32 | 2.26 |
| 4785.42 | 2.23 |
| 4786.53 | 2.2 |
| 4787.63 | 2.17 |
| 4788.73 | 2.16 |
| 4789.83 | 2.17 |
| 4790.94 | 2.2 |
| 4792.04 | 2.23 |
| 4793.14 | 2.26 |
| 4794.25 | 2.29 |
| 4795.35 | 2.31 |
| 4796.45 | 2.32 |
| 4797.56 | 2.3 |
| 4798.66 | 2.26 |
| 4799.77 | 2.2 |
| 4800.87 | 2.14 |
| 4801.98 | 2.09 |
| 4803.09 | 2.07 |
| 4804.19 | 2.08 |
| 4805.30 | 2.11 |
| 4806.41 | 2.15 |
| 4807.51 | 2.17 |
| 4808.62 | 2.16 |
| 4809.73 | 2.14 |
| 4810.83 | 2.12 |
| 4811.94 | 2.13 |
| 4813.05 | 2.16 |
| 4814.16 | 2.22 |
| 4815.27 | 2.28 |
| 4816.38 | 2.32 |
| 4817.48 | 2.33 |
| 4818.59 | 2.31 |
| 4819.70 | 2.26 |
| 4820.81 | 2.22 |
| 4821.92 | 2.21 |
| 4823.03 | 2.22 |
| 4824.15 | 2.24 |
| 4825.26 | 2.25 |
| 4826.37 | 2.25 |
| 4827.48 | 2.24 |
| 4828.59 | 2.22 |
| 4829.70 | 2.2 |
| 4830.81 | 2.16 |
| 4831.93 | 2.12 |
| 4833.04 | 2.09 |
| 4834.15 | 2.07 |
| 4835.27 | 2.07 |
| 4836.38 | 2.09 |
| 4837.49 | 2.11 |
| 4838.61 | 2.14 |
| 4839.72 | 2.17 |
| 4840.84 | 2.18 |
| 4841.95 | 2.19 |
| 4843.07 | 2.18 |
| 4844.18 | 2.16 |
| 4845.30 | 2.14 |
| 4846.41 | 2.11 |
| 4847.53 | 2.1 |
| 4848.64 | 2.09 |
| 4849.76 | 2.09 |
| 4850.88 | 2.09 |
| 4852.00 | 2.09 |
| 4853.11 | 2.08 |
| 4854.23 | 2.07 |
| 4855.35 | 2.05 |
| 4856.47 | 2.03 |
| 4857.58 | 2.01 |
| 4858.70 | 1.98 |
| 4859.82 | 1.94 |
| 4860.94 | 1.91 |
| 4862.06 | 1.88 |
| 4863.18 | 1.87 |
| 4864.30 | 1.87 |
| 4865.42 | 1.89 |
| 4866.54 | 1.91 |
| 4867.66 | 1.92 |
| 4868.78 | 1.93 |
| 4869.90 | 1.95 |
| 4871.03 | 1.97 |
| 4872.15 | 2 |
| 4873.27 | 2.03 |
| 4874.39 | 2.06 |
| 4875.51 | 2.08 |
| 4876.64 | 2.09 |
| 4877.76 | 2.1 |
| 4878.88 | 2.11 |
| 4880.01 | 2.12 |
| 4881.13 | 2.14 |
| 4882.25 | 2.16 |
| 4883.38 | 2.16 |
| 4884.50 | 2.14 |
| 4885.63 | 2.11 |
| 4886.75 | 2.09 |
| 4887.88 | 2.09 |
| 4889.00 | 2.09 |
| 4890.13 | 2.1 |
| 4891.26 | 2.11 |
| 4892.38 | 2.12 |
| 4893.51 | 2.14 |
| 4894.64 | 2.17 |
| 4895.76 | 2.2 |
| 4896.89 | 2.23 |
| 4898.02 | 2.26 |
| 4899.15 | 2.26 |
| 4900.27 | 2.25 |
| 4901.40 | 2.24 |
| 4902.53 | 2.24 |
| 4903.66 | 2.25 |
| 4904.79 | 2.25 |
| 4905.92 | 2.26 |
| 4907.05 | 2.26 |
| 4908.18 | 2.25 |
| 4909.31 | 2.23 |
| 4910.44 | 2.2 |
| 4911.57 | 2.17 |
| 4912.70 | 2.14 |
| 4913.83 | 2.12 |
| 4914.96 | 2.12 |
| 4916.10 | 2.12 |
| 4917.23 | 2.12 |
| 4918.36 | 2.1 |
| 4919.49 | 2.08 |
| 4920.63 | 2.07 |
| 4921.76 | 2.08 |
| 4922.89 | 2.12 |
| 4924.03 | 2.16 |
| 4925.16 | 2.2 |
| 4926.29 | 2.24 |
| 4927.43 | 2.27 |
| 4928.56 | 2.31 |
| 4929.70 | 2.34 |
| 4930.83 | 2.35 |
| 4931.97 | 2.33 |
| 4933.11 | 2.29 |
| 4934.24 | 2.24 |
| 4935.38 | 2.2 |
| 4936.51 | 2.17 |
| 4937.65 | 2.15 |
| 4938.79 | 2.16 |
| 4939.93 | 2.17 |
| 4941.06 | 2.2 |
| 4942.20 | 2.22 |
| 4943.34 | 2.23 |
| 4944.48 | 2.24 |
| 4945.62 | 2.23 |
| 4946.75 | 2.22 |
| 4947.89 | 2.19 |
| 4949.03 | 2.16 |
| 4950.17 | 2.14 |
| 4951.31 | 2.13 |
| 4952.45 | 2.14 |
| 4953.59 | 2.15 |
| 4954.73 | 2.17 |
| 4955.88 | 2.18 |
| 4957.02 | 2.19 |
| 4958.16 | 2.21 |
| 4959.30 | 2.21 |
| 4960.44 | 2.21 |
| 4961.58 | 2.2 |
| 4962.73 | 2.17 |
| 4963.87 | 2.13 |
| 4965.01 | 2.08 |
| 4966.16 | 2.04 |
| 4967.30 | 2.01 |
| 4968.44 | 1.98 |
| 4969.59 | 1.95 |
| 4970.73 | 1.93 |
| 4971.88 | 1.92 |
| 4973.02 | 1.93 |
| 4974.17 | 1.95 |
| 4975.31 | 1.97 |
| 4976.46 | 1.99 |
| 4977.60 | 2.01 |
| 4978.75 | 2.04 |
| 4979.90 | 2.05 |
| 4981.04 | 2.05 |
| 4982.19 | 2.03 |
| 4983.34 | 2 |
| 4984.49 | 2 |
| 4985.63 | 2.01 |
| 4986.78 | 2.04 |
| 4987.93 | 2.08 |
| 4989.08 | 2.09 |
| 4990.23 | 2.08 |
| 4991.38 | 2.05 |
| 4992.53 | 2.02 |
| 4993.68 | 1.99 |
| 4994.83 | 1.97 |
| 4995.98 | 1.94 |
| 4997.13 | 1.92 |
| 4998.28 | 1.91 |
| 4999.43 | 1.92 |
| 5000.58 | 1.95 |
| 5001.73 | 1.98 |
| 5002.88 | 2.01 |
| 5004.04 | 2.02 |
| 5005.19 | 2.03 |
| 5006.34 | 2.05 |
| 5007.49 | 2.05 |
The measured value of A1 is 1.03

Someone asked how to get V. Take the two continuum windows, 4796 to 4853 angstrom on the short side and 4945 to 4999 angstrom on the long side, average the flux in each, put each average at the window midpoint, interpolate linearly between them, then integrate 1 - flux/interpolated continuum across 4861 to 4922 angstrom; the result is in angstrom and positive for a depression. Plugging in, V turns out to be 0.4 angstrom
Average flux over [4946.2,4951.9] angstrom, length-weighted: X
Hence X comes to 2.17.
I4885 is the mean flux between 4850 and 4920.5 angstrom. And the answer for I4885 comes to 2.1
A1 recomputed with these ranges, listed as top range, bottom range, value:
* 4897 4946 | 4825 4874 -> 1.10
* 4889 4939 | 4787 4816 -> 1.05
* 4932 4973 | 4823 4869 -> 1.08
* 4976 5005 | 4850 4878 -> 1.06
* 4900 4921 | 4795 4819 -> 1.04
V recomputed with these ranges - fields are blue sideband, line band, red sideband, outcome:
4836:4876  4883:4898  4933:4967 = -0.4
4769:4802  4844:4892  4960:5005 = 2.0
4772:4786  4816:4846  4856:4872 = -2.0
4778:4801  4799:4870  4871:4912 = 2.7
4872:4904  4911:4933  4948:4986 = -0.7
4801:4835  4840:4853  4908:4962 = 0.3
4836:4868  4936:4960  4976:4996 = -1.8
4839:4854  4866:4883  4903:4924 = 0.8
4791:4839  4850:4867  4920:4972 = 1.6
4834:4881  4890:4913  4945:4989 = -1.7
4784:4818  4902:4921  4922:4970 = 0.1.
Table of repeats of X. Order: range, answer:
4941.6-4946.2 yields 2.23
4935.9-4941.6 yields 2.17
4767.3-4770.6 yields 2.07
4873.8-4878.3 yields 2.08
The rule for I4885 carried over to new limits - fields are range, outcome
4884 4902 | 2.16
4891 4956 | 2.2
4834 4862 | 2.08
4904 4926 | 2.16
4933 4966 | 2.18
